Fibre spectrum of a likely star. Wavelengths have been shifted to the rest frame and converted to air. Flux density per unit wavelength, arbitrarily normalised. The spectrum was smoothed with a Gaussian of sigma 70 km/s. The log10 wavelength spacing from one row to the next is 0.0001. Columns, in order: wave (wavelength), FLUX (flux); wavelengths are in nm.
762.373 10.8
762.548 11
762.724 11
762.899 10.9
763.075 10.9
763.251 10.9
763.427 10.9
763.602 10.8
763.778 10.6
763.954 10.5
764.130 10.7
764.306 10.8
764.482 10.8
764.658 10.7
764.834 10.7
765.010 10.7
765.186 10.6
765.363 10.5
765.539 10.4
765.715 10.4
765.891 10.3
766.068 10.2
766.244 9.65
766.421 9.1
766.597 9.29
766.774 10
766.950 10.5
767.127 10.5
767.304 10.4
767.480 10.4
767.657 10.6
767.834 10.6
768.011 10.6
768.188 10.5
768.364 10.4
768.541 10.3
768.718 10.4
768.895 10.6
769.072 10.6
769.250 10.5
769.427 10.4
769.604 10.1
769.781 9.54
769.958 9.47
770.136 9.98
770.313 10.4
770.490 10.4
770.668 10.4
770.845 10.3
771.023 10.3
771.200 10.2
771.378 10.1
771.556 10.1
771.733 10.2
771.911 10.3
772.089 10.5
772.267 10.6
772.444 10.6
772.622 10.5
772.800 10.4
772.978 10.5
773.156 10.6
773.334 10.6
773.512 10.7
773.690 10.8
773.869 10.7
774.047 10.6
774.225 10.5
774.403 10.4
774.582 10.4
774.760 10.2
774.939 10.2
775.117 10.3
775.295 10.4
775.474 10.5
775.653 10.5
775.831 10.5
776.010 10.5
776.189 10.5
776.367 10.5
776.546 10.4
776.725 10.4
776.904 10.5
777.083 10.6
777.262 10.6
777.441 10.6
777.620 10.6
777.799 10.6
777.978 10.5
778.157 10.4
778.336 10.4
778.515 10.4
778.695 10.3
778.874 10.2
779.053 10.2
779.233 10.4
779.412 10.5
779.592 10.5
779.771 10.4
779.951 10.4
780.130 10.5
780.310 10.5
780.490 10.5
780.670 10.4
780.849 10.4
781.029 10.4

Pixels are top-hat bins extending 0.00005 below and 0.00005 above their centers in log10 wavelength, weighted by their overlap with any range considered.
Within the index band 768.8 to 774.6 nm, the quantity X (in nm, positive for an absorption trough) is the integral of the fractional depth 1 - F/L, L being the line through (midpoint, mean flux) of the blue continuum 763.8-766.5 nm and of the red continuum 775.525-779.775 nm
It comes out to 0.04 nm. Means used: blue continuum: 10.4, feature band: 10.4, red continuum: 10.5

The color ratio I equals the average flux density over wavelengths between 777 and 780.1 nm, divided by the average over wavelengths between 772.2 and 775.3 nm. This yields 1.0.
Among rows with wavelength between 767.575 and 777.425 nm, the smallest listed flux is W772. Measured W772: 9.47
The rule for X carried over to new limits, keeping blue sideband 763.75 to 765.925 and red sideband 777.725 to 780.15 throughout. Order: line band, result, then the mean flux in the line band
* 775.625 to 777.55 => -0.01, 10.5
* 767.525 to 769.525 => 0.01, 10.5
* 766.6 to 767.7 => 0.03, 10.3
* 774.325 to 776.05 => 0.01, 10.4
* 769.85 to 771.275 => 0.05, 10.2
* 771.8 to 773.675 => -0.01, 10.5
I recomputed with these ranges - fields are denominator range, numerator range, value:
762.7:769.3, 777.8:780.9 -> 0.99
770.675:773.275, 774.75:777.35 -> 1.01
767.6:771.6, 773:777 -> 1.02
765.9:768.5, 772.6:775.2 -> 1.03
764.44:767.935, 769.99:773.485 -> 1.00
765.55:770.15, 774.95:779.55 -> 1.02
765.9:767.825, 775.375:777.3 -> 1.04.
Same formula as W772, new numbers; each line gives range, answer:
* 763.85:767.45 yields 9.1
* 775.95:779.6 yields 10.2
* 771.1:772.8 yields 10.1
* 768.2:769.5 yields 10.3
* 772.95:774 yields 10.5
